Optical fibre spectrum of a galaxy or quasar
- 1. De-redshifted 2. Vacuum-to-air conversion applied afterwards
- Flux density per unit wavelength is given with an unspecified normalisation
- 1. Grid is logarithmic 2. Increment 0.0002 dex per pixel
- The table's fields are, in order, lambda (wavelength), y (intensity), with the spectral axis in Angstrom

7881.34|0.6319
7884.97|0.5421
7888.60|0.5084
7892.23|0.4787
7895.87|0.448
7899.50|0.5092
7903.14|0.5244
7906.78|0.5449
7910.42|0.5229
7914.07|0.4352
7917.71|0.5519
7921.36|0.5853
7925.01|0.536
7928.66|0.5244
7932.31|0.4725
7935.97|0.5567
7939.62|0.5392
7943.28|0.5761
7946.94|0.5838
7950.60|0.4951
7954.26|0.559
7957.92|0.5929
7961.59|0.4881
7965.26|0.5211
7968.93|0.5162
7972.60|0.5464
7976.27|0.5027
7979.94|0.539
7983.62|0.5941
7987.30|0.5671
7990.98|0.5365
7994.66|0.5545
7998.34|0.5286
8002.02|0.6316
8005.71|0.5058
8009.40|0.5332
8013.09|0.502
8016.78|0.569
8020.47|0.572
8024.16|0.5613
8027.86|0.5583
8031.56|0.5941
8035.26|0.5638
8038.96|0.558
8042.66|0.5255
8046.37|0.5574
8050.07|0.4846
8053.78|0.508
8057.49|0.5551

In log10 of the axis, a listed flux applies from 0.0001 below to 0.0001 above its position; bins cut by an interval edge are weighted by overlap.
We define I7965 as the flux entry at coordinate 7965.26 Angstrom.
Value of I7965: 0.5211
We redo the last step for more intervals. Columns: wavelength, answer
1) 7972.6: 0.5464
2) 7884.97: 0.5421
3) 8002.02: 0.6316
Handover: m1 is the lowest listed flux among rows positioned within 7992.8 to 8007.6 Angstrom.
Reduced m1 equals 0.5058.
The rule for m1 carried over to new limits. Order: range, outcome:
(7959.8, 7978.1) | 0.4881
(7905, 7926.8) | 0.4352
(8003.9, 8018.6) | 0.502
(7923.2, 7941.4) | 0.4725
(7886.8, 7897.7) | 0.448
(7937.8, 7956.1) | 0.4951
